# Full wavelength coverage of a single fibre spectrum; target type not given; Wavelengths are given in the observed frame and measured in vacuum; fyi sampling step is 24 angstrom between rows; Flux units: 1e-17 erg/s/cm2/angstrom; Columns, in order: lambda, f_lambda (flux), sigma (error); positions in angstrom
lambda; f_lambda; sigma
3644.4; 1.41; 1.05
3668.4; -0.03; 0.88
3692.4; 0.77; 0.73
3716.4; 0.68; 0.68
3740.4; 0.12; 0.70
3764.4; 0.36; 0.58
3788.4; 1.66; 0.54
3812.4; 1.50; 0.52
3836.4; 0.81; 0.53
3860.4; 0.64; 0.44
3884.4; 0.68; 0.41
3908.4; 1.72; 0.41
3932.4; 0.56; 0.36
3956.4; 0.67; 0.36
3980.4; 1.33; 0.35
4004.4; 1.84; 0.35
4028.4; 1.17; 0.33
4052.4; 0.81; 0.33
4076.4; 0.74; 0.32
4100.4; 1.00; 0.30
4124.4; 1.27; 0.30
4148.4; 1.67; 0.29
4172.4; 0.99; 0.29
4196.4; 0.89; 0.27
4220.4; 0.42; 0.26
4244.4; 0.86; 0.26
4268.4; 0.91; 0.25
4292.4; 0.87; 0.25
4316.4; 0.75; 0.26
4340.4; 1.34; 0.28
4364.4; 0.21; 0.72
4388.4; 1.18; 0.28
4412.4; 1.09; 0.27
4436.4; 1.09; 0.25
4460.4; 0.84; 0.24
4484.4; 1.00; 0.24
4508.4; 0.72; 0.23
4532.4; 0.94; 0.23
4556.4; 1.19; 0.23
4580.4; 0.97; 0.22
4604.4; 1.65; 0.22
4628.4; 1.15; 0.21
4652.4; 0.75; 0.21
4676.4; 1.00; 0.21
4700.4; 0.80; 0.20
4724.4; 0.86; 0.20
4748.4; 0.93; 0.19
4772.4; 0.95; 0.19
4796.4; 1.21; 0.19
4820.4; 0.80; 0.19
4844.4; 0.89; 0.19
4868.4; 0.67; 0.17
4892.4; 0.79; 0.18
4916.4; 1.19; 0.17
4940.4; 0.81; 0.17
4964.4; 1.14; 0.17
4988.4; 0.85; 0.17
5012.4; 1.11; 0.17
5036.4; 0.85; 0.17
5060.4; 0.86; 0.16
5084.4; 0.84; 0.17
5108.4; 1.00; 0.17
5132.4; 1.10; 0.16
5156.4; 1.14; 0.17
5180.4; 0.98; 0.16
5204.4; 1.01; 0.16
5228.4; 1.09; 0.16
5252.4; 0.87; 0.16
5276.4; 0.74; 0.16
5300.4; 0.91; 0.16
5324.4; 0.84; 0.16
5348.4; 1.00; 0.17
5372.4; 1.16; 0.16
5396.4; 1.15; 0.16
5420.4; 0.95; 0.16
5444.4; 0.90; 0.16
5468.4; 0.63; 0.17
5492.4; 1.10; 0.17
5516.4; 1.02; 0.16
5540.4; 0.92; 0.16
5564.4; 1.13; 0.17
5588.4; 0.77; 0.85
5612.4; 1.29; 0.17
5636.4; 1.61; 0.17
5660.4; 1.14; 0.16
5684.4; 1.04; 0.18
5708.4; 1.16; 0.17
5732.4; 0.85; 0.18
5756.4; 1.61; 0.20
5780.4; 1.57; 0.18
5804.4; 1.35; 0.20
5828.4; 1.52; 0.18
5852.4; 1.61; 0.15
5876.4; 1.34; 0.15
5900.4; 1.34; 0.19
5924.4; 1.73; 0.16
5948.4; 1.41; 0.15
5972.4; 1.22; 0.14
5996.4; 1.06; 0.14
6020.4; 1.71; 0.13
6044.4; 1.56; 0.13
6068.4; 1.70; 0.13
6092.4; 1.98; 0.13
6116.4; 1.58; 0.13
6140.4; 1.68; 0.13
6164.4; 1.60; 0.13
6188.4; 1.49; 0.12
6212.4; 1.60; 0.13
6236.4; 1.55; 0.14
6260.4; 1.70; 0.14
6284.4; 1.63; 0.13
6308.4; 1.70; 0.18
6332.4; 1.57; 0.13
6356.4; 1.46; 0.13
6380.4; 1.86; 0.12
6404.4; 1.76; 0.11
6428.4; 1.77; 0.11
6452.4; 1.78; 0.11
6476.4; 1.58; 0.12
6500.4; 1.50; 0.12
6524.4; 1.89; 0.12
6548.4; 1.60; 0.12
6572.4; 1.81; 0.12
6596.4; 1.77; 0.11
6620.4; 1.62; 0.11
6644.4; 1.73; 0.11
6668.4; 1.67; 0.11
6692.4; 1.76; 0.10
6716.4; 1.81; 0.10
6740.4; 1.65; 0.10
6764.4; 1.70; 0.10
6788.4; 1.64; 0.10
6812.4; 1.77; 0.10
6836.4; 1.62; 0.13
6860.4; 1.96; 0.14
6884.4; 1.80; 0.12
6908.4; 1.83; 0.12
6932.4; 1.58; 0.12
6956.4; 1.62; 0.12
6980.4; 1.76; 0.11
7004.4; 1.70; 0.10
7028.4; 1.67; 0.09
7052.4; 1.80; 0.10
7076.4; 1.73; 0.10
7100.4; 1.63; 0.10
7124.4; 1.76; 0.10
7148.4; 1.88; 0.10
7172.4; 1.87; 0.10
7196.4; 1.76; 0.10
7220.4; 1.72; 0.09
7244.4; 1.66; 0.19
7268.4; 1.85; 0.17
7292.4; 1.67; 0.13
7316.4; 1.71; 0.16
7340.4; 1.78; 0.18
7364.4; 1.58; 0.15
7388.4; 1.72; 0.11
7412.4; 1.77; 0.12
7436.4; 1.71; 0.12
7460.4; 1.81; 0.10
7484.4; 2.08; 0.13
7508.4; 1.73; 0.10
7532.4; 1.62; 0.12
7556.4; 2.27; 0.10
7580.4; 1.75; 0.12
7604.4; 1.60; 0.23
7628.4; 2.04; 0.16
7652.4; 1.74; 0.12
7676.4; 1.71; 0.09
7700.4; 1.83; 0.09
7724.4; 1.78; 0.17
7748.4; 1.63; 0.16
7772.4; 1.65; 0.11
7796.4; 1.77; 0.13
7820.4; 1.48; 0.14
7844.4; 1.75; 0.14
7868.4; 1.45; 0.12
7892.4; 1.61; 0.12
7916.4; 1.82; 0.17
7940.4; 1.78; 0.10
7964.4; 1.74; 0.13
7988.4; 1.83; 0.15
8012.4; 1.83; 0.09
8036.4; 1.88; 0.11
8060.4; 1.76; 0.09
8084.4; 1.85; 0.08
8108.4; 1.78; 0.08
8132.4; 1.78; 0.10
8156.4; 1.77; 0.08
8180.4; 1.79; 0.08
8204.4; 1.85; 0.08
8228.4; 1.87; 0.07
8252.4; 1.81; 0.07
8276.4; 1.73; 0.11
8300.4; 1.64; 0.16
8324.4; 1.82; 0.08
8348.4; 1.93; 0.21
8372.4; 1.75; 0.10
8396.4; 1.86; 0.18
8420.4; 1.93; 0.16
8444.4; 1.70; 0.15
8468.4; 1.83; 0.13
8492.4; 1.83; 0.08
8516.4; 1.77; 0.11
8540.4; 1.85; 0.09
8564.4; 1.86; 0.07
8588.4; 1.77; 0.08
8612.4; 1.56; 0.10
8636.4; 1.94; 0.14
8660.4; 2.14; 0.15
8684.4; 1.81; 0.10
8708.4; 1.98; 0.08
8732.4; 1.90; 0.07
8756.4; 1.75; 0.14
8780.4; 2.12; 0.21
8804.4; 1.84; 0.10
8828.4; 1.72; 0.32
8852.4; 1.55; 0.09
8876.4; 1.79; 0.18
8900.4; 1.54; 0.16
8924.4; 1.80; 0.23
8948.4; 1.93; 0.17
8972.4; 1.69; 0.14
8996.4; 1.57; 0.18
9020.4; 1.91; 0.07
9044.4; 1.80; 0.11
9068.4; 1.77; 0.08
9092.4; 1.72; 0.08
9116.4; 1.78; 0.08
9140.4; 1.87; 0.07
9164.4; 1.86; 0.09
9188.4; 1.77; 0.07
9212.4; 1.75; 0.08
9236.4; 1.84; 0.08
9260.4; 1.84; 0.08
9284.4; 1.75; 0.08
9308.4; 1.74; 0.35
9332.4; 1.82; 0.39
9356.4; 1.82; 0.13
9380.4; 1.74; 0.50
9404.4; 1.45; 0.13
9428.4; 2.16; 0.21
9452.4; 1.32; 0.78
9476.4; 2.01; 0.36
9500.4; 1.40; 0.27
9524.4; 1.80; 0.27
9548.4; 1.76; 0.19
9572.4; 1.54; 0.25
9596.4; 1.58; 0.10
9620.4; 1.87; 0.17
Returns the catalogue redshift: 0.51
